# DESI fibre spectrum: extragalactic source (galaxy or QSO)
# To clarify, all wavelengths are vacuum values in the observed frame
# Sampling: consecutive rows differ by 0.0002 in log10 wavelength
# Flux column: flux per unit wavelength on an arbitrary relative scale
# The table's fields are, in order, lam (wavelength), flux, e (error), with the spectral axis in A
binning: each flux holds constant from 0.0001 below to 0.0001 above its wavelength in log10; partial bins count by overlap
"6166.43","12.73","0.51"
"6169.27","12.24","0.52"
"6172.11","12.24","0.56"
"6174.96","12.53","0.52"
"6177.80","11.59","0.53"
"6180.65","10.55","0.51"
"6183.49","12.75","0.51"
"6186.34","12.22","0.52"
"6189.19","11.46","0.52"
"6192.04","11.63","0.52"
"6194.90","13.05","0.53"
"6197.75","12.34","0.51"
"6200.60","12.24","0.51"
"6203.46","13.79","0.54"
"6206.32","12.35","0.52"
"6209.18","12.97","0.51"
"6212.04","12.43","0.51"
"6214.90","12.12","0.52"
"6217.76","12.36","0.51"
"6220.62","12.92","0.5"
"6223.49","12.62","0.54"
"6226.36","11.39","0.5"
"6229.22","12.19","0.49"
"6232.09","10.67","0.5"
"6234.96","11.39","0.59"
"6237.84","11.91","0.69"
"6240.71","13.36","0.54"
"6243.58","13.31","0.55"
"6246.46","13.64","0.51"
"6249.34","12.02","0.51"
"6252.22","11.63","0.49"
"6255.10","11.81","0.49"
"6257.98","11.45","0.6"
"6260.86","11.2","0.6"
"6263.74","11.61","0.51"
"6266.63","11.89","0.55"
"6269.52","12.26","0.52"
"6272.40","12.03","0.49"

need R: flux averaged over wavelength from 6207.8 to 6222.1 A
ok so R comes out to 12.6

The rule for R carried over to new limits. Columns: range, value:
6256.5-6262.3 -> 11.3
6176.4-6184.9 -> 11.6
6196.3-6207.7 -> 12.7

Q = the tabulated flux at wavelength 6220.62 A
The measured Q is 12.92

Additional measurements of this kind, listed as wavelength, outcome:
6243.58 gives 13.31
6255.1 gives 11.81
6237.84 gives 11.91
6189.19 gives 11.46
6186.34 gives 12.22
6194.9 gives 13.05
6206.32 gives 12.35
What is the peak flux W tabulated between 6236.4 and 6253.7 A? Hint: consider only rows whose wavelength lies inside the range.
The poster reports 13.64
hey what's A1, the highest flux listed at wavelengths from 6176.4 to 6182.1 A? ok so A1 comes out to 11.59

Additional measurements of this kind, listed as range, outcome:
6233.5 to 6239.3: 11.91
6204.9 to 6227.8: 12.97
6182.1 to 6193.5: 12.75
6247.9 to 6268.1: 12.02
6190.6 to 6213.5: 13.79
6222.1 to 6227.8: 12.62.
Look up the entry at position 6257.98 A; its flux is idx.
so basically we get 11.45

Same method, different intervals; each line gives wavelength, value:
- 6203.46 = 13.79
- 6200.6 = 12.24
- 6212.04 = 12.43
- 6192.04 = 11.63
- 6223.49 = 12.62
